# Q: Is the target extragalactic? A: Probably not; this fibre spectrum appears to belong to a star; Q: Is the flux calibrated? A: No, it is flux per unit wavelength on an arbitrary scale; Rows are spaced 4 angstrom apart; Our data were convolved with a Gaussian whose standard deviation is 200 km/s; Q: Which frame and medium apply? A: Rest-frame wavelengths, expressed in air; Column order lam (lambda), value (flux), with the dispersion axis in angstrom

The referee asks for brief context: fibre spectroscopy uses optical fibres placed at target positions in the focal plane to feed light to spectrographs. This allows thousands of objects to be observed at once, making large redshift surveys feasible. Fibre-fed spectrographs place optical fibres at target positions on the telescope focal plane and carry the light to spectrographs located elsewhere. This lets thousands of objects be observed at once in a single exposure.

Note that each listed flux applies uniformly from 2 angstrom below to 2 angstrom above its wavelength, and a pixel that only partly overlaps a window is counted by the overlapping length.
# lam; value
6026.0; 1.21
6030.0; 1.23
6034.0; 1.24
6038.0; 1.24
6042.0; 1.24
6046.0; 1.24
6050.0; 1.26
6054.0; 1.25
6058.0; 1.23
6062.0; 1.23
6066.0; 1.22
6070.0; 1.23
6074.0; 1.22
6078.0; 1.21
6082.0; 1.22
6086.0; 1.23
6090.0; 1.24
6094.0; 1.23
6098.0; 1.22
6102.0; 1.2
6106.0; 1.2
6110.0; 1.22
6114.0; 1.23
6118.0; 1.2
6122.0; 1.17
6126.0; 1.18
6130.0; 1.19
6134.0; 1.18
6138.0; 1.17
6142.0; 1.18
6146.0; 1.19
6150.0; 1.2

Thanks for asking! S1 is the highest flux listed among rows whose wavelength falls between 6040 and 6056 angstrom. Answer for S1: 1.26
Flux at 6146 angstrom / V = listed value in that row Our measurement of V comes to 1.19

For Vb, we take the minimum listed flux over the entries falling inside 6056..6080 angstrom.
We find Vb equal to 1.21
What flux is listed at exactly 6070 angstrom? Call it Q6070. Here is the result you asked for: 1.23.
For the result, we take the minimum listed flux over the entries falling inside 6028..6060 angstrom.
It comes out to 1.23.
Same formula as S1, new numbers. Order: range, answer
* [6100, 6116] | 1.23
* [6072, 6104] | 1.24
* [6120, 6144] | 1.19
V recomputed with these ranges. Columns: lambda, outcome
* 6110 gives 1.22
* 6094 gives 1.23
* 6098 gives 1.22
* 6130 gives 1.19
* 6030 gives 1.23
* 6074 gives 1.22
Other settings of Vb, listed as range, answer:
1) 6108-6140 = 1.17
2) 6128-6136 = 1.18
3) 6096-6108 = 1.2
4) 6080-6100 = 1.22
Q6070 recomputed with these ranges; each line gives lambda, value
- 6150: 1.2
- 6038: 1.24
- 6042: 1.24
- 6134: 1.18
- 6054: 1.25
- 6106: 1.2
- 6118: 1.2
